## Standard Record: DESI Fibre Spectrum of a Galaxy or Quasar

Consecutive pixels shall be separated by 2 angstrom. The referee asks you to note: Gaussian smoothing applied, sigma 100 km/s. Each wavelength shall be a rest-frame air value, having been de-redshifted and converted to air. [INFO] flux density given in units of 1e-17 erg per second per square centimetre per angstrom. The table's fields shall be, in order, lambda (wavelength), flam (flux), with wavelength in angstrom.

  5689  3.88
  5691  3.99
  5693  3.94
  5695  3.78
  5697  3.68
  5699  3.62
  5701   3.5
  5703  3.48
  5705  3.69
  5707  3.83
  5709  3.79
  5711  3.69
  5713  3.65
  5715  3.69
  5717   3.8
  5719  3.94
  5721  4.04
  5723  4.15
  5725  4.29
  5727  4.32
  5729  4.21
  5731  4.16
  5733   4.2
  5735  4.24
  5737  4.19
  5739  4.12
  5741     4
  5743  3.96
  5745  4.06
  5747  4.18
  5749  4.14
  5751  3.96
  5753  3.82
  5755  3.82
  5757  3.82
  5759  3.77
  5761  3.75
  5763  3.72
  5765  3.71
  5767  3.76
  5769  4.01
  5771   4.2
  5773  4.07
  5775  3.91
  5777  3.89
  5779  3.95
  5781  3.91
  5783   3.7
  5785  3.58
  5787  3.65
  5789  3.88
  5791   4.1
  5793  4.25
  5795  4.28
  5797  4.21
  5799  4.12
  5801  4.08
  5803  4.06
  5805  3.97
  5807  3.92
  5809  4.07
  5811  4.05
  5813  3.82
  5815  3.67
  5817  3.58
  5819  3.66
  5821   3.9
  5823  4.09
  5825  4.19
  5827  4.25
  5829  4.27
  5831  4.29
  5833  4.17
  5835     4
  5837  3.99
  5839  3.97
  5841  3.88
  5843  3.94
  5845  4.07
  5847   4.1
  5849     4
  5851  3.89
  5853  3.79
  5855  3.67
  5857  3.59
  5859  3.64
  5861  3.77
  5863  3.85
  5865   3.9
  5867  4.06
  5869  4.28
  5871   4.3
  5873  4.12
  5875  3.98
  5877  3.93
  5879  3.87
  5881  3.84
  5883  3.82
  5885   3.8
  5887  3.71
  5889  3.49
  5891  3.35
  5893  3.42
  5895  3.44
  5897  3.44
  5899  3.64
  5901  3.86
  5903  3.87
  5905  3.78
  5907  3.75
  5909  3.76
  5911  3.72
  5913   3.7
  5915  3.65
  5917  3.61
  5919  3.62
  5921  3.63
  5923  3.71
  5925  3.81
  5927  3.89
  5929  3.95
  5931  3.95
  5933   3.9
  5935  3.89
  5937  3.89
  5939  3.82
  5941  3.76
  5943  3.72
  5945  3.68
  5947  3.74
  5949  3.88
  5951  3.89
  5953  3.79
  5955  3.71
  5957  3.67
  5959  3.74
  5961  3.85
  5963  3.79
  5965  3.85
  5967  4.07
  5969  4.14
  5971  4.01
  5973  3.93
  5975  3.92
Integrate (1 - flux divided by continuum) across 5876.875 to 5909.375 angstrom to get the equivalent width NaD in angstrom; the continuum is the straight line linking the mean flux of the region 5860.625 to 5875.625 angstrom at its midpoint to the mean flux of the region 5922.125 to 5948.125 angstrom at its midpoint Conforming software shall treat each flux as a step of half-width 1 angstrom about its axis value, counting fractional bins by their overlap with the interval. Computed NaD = 2.28 angstrom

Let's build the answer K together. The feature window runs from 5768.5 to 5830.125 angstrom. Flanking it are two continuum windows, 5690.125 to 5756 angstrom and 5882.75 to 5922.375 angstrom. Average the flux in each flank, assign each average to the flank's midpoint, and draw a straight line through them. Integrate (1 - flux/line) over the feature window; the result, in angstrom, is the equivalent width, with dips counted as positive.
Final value -2.6 angstrom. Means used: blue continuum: 3.94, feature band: 3.98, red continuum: 3.65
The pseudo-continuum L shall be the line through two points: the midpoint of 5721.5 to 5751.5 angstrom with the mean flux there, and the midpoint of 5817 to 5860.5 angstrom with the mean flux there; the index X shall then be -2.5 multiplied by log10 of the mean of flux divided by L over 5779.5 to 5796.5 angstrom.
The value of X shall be 0.03 mag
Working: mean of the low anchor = 4.15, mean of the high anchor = 3.96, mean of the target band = 3.93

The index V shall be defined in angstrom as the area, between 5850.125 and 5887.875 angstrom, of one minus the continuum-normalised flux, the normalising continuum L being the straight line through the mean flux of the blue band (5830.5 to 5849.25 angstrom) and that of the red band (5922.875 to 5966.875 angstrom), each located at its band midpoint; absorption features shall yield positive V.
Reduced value 0.9 angstrom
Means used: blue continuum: 4.04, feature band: 3.89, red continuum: 3.82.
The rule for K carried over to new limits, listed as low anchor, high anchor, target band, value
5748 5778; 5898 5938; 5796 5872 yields -2.69 angstrom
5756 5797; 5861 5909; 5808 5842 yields -1.17 angstrom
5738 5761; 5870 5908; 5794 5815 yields -0.86 angstrom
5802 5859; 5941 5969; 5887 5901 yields 1.34 angstrom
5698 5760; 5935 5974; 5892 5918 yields 1.33 angstrom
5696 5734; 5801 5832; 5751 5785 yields 0.69 angstrom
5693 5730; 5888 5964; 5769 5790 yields -0.40 angstrom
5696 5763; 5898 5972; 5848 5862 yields 0.31 angstrom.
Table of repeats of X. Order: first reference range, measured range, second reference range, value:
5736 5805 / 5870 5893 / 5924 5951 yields 0.017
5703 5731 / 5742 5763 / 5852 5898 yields -0.007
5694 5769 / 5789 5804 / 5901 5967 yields -0.073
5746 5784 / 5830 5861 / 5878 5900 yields -0.059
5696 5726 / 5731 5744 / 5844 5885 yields -0.085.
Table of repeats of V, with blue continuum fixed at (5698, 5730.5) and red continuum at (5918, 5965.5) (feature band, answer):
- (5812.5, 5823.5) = 0.2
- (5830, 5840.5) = -0.7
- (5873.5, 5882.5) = -0.2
